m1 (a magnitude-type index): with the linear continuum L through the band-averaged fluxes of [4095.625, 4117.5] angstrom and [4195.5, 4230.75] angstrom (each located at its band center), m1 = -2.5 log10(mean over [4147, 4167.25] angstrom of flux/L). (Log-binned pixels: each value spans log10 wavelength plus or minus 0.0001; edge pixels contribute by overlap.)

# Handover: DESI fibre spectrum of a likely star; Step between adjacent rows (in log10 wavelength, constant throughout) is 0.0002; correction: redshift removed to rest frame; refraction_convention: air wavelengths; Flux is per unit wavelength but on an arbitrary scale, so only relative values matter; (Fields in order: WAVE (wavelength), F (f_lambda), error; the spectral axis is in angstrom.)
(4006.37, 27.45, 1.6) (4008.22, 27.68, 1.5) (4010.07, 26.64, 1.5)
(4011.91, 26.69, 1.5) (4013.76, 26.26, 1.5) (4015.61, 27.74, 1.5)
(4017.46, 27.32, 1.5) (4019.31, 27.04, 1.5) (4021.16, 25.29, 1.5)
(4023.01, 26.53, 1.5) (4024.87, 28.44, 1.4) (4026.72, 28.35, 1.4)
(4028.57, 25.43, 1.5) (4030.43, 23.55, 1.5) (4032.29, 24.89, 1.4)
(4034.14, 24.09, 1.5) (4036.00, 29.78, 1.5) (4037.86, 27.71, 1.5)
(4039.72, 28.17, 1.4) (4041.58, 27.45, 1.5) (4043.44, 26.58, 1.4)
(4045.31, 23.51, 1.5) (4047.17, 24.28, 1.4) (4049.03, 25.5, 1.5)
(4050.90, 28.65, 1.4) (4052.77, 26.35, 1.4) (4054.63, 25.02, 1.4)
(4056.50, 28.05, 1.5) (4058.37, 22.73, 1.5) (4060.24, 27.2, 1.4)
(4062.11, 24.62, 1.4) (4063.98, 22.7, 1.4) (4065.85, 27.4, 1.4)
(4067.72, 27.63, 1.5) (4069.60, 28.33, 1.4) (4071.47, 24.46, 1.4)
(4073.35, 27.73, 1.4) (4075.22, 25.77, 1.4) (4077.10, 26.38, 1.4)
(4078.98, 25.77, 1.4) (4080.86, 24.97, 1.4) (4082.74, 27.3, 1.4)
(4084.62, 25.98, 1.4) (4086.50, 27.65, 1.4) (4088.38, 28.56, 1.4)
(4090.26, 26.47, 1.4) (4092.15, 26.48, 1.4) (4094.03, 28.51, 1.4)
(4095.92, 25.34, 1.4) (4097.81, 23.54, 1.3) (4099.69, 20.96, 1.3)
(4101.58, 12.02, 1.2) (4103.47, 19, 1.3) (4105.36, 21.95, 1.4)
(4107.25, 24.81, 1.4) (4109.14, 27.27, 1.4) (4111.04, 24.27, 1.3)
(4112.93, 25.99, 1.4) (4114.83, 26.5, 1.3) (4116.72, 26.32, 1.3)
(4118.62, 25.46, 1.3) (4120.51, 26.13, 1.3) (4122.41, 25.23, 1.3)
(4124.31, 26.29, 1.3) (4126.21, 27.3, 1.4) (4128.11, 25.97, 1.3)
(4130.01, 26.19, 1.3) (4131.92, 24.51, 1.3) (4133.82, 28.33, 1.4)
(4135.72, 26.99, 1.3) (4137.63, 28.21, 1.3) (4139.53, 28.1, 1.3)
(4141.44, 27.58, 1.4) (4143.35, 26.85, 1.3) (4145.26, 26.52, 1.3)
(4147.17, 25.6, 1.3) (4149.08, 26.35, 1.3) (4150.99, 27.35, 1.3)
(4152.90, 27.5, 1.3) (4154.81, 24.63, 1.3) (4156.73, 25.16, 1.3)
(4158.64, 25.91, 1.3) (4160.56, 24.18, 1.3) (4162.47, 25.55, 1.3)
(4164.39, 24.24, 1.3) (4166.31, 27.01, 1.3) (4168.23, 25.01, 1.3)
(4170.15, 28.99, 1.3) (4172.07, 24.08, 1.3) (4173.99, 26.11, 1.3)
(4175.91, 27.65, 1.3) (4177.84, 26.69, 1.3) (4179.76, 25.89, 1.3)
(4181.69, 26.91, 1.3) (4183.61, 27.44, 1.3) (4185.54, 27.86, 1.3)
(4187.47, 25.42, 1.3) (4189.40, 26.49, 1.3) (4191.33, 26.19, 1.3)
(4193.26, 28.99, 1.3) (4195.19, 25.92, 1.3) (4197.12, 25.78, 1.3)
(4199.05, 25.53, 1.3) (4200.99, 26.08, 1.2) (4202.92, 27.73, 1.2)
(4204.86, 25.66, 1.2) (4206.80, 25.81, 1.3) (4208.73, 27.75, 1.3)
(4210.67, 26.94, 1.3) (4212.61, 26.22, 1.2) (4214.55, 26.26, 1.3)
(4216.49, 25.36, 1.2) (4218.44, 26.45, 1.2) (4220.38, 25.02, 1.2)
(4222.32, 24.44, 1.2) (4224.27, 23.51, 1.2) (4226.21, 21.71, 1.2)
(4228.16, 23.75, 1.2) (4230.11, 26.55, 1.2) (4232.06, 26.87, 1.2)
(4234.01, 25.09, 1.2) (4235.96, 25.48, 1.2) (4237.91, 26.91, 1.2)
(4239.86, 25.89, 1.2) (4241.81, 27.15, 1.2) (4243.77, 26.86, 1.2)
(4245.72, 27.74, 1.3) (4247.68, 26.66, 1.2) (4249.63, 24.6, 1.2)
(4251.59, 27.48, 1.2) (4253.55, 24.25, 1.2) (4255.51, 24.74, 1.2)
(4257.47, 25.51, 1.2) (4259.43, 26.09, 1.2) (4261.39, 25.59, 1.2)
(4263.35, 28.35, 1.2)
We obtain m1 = -0.07 mag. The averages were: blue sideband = 23.1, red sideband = 25.6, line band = 25.8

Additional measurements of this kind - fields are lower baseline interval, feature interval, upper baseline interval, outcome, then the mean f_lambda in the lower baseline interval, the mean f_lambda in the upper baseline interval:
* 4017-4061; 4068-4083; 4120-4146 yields 0.01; 26.3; 26.7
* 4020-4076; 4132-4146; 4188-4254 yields -0.05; 26.2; 26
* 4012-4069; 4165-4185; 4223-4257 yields -0.03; 26.3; 25.6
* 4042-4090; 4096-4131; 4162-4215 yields 0.09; 26.1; 26.4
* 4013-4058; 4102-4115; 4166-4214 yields 0.13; 26.5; 26.6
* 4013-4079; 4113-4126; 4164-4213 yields 0.01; 26.3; 26.5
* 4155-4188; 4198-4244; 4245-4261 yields 0.01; 26.1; 25.8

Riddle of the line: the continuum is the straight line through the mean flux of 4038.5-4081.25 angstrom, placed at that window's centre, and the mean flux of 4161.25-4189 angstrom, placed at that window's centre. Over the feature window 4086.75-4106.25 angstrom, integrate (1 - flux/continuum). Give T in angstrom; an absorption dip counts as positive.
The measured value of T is 2.0 angstrom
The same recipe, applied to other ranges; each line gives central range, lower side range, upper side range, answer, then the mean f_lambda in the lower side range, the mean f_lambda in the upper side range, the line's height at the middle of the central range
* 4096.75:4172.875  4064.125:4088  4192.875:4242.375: 2.56 angstrom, 26.5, 25.8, 26.2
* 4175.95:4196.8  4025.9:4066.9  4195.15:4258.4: -0.76 angstrom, 26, 25.8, 25.9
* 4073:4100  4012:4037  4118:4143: 0.43 angstrom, 26.5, 26.7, 26.6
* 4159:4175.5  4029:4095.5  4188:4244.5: 0.20 angstrom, 26.3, 25.9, 26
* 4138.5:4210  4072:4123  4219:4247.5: -3.02 angstrom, 25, 25.5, 25.3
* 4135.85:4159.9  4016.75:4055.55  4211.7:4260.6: -0.62 angstrom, 26.4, 25.6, 26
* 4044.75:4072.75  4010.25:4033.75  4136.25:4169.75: 0.60 angstrom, 26.4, 26.3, 26.4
